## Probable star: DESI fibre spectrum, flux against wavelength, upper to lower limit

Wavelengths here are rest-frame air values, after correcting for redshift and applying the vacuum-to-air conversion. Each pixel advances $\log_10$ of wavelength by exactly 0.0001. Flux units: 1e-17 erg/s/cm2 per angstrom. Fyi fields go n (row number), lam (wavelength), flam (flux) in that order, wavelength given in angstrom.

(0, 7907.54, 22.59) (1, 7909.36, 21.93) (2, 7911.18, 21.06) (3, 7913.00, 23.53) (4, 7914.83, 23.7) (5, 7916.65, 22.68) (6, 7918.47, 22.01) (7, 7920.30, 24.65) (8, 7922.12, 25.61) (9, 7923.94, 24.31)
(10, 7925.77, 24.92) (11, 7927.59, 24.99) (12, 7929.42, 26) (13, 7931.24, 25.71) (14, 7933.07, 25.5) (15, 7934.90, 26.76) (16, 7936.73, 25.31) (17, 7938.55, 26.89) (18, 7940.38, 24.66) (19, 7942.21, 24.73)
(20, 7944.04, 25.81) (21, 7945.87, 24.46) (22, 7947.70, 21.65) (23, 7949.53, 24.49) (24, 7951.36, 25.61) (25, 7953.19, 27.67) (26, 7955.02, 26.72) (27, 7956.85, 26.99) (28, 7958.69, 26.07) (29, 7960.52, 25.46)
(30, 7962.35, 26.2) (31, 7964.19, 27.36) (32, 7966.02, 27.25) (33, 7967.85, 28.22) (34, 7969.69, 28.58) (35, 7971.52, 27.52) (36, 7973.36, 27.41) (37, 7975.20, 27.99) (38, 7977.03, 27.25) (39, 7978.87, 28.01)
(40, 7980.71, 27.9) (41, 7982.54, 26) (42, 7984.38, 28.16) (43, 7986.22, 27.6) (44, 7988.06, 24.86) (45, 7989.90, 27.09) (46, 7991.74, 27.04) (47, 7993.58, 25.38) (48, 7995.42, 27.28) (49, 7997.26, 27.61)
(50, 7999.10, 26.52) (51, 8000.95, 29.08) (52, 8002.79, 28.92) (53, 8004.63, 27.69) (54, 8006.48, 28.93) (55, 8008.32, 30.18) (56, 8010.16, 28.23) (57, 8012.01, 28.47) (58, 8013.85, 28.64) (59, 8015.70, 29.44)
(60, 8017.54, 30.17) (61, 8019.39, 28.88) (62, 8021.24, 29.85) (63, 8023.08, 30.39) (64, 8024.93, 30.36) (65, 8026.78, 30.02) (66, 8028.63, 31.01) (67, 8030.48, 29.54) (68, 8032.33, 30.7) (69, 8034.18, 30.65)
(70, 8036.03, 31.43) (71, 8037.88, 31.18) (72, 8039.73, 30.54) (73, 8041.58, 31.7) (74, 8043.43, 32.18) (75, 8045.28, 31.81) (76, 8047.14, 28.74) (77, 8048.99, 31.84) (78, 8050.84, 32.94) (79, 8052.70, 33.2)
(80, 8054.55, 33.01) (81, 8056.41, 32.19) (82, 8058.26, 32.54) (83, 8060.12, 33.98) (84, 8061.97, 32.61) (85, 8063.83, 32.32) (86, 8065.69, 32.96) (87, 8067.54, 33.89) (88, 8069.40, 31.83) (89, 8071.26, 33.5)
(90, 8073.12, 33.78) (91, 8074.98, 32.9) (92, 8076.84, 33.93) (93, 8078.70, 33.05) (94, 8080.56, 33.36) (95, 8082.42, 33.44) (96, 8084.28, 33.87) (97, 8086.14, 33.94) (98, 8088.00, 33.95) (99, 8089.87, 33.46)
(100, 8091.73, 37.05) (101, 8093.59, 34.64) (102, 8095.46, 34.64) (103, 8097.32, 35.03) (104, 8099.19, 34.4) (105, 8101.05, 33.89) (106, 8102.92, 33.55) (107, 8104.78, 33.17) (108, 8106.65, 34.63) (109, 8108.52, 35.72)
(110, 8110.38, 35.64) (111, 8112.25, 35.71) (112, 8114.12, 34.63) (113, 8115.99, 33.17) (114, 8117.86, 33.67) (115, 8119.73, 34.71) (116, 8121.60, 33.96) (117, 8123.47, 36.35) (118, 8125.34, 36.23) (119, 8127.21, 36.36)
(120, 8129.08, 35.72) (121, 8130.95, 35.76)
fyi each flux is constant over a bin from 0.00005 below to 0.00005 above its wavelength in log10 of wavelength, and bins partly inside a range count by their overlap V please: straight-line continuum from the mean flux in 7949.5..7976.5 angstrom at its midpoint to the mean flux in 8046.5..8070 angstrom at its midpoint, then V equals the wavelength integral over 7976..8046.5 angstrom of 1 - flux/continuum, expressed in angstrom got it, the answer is 2.0 angstrom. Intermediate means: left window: 27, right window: 32.5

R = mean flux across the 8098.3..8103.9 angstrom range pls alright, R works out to 34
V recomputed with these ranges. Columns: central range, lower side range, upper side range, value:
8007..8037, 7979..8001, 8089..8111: -0.7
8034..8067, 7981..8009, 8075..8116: -0.8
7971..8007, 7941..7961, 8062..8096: 0.6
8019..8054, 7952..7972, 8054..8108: 0.3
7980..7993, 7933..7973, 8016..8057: 0.5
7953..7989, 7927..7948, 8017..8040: 0.0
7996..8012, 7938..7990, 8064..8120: 0.3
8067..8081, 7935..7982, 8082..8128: -0.2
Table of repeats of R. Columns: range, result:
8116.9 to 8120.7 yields 34.2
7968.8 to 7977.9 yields 27.8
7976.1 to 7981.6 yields 27.7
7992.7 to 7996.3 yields 26.3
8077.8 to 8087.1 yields 33.6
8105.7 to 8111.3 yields 35.3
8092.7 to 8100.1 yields 34.6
